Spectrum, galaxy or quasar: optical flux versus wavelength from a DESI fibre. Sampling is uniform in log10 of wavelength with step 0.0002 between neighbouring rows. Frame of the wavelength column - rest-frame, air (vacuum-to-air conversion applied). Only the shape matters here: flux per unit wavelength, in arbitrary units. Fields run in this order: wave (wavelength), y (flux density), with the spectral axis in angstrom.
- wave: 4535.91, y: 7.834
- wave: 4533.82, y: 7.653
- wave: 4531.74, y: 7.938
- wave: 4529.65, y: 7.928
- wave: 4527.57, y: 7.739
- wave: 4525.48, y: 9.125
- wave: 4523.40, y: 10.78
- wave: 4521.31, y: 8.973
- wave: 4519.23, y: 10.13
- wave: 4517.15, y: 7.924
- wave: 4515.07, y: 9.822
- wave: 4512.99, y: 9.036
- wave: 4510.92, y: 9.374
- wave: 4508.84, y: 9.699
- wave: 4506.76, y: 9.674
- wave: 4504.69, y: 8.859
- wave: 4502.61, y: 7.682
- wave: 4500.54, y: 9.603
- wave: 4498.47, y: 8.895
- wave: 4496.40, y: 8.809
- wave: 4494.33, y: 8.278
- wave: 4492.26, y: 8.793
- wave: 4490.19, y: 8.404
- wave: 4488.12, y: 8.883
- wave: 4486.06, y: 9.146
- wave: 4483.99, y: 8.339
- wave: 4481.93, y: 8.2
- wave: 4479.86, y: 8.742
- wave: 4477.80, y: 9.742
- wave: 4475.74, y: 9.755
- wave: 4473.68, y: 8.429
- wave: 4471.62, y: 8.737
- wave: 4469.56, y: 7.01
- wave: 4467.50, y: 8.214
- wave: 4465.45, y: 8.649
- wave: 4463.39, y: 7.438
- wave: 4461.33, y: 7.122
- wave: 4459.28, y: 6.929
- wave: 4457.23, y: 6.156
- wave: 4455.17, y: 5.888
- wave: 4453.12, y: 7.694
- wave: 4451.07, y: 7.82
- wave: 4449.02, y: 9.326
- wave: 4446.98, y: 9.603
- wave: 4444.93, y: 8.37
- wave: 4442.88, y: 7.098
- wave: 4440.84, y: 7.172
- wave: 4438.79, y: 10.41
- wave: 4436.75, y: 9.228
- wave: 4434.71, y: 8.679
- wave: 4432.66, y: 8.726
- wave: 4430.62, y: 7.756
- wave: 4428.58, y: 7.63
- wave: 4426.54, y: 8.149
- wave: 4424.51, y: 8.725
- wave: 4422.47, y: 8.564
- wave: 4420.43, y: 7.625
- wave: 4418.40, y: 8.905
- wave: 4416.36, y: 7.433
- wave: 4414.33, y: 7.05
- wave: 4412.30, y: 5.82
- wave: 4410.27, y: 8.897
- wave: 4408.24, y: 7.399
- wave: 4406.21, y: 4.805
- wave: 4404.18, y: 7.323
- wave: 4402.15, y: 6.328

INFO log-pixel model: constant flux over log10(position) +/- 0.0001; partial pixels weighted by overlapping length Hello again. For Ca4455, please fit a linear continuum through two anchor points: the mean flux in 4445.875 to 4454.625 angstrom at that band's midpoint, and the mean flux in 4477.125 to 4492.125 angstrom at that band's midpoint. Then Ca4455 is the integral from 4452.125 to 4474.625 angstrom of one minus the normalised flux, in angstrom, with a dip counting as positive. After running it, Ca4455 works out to 2.9 angstrom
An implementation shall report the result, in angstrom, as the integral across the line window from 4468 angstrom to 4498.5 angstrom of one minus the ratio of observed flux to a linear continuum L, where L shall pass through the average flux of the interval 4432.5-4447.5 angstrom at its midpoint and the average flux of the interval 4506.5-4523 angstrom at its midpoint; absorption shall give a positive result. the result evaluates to 1.3 angstrom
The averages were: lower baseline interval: 8.62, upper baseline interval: 9.37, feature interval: 8.66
